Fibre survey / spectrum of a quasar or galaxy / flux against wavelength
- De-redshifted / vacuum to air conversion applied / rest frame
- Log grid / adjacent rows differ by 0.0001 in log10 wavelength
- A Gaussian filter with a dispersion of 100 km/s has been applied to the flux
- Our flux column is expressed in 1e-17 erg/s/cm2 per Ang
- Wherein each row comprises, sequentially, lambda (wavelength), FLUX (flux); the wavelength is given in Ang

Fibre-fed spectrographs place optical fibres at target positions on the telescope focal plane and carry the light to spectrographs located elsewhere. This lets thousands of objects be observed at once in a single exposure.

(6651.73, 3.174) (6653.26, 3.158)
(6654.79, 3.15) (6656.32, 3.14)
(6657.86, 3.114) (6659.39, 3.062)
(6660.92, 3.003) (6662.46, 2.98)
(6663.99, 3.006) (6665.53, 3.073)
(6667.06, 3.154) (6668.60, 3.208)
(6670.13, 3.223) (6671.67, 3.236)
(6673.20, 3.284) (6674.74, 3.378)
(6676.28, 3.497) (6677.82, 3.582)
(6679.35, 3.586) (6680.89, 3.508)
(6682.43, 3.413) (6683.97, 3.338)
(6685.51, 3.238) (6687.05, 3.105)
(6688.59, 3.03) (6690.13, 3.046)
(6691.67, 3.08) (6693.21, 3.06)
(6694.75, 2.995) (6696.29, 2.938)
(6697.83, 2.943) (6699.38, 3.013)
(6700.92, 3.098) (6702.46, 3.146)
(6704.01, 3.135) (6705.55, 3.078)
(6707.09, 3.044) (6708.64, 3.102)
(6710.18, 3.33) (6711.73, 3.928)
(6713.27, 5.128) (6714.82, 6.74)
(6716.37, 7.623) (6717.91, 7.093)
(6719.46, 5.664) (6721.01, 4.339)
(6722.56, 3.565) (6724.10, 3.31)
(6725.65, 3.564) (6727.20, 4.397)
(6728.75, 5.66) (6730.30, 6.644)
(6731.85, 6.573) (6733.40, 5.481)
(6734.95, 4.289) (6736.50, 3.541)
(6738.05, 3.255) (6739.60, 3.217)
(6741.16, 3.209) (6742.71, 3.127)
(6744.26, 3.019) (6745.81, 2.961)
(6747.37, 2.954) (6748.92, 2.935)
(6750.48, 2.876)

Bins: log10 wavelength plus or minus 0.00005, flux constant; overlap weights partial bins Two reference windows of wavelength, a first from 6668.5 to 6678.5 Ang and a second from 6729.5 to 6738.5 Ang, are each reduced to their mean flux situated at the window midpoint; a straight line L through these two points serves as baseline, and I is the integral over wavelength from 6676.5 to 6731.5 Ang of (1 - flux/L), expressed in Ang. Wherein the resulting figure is 3.7 Ang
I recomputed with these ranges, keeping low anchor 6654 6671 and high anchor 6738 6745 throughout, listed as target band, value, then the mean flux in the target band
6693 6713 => -0.4 Ang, 3.19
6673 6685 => -1.3 Ang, 3.45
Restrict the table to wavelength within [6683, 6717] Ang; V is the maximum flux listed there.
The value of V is 7.623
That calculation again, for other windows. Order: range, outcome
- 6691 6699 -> 3.08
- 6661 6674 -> 3.284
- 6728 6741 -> 6.644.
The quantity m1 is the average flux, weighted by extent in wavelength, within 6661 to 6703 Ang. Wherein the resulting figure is 3.19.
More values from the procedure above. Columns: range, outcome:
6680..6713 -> 3.2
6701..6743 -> 4.41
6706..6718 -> 4.83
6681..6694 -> 3.18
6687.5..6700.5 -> 3.02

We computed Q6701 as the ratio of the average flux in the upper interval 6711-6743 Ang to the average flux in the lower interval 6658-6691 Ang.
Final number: 1.49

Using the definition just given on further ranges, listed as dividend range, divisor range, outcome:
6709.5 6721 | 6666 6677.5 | 1.69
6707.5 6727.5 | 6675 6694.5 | 1.44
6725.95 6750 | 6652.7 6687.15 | 1.25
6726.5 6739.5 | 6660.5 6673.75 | 1.56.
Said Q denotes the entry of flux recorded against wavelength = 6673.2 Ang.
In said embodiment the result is 3.284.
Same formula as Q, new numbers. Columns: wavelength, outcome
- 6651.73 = 3.174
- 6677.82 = 3.582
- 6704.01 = 3.135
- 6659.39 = 3.062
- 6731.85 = 6.573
